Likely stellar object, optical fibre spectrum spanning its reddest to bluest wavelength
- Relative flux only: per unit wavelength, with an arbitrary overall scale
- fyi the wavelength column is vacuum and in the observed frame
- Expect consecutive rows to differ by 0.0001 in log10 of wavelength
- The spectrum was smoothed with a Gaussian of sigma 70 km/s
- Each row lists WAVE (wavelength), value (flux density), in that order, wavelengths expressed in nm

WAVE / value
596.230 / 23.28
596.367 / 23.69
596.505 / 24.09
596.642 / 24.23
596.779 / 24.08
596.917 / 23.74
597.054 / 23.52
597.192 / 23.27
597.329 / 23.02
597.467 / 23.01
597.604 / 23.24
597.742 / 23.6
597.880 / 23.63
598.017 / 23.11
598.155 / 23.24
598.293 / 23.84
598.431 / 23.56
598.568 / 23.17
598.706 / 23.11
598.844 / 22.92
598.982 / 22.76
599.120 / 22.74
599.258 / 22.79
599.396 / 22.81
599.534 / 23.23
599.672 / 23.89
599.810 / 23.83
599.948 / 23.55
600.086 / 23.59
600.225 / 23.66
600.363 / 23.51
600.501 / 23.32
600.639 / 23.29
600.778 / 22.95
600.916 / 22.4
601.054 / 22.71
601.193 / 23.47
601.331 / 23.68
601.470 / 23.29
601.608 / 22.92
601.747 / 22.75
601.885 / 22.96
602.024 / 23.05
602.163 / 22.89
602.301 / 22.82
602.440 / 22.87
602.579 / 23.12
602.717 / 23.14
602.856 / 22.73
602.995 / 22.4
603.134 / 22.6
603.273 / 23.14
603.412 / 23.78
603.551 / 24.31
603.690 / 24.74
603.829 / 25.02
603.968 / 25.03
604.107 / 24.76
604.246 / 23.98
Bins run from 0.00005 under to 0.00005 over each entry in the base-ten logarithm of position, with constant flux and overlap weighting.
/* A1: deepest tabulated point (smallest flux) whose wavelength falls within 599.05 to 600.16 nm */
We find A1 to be 22.74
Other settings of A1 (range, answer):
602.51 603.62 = 22.4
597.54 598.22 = 23.11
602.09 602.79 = 22.82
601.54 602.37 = 22.75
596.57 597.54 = 23.01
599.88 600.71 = 23.29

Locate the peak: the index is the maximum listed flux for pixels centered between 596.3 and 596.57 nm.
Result 24.09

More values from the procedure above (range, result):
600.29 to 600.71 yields 23.51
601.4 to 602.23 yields 23.29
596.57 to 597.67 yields 24.23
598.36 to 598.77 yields 23.56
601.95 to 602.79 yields 23.14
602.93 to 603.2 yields 22.6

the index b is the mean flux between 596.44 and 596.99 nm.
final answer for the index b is 24.1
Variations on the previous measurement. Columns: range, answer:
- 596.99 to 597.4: 23.2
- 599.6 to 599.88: 23.9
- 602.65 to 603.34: 22.8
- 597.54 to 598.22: 23.4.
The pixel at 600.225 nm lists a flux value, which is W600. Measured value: 23.66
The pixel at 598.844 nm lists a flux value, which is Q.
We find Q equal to 22.92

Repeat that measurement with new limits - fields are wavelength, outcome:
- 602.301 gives 22.82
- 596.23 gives 23.28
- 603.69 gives 24.74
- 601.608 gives 22.92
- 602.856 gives 22.73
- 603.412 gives 23.78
